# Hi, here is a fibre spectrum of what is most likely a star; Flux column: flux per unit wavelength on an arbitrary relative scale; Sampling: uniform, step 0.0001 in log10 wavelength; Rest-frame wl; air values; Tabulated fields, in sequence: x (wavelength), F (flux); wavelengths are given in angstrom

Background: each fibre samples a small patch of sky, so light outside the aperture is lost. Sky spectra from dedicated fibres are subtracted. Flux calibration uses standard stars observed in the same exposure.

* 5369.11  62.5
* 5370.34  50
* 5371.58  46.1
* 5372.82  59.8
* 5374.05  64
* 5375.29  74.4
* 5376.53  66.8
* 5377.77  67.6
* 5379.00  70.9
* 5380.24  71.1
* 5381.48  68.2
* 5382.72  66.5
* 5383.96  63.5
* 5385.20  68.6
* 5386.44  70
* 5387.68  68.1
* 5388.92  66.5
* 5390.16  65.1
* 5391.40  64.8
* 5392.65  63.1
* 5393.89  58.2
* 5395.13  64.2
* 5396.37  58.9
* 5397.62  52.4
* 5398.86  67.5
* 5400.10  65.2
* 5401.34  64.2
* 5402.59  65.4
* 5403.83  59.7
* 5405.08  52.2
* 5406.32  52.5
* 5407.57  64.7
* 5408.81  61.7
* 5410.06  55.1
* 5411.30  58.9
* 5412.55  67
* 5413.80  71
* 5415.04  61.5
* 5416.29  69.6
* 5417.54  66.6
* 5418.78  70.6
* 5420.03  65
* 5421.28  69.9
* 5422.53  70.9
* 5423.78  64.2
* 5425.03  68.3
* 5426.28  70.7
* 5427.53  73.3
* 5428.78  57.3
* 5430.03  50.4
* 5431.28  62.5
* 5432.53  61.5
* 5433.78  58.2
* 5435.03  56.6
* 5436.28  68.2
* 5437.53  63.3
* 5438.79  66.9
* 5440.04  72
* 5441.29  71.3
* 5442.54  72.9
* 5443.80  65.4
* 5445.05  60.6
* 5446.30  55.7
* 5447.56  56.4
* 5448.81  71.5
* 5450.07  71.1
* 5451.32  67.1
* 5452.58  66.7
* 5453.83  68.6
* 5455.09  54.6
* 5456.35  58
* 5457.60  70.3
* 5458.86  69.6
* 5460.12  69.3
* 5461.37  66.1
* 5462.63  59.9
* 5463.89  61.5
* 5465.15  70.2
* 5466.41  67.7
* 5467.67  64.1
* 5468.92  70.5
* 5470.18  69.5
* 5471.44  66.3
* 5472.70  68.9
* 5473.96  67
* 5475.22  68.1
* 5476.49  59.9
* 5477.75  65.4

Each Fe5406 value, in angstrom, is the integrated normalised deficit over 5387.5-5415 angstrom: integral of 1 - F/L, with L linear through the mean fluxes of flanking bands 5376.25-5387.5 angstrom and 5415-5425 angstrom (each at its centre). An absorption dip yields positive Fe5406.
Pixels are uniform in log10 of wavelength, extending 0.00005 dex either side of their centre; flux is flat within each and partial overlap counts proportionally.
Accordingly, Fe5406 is 2.4 angstrom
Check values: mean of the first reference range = 68.2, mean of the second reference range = 67.6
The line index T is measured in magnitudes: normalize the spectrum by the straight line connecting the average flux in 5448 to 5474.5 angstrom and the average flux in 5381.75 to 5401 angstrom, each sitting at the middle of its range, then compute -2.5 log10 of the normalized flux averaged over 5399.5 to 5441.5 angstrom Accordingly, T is 0.02 mag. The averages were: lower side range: 64.3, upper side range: 66.5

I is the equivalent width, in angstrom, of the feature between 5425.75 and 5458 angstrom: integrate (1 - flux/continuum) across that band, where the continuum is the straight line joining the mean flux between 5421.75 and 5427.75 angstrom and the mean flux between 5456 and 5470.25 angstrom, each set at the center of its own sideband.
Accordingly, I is 1.8 angstrom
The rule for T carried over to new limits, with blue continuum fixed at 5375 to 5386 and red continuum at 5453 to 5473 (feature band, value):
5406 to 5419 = 0.06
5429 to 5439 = 0.11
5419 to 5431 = 0.02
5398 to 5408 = 0.11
